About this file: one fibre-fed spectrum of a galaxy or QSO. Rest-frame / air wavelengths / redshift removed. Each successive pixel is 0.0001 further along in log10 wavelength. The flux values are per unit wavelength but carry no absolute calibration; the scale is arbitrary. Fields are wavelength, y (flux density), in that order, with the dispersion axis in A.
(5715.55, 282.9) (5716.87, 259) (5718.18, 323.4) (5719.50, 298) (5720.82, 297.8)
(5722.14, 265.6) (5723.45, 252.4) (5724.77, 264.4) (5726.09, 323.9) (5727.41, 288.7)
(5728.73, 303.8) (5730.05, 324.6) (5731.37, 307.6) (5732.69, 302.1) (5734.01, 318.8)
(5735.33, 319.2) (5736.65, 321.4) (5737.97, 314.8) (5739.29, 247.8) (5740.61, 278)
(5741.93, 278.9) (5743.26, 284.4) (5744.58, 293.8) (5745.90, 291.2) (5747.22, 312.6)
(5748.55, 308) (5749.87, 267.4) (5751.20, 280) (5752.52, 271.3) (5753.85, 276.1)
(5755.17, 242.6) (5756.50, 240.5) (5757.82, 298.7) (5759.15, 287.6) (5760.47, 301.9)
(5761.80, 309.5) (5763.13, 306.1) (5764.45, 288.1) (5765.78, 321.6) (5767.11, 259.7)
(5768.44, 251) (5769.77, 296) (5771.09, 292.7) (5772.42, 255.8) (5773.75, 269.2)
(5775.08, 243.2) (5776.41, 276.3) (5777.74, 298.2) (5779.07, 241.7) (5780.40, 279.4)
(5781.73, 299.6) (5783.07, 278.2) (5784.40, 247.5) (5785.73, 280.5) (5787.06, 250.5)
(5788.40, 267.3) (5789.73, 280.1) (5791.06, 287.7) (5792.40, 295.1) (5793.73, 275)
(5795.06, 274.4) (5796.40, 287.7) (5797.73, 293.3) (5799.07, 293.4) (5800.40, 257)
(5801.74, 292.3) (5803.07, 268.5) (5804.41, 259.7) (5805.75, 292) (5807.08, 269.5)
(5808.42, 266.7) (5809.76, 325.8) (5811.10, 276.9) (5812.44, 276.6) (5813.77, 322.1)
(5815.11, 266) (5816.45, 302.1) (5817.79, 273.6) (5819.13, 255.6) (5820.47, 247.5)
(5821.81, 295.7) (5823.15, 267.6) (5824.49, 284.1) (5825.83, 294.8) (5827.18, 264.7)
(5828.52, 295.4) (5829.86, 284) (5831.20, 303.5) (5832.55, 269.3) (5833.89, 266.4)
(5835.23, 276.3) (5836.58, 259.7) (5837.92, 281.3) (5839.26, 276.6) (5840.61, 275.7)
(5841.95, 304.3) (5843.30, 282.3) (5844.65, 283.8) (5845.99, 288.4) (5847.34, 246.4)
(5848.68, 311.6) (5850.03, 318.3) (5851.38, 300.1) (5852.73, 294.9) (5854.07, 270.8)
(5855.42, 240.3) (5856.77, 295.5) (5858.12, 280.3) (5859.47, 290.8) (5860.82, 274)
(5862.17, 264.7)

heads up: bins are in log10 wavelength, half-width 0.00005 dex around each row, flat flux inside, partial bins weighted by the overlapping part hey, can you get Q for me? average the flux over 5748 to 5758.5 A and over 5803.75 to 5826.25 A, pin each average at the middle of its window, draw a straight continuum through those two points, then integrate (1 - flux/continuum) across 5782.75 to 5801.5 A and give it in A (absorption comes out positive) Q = 0.1 A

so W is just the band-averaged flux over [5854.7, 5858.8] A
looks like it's 272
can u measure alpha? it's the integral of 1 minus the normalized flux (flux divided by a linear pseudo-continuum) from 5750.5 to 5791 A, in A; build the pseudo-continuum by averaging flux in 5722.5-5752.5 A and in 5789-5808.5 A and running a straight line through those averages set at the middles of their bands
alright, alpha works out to 1.39 A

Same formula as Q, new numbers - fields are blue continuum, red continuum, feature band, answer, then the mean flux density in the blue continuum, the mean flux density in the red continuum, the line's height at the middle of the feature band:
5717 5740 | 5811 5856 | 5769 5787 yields 1.1 A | 298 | 281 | 290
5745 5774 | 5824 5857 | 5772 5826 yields 1.1 A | 283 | 283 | 283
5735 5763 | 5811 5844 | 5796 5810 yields 0.1 A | 287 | 280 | 282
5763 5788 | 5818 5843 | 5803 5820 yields -0.3 A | 275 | 278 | 277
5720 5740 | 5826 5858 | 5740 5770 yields 0.9 A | 297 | 282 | 294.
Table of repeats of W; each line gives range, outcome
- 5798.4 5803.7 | 278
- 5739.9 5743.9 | 280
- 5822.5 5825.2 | 276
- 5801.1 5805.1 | 273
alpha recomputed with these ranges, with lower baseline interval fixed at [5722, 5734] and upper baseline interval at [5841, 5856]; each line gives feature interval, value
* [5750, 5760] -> 0.7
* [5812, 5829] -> 0.4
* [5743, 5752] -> 0.1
